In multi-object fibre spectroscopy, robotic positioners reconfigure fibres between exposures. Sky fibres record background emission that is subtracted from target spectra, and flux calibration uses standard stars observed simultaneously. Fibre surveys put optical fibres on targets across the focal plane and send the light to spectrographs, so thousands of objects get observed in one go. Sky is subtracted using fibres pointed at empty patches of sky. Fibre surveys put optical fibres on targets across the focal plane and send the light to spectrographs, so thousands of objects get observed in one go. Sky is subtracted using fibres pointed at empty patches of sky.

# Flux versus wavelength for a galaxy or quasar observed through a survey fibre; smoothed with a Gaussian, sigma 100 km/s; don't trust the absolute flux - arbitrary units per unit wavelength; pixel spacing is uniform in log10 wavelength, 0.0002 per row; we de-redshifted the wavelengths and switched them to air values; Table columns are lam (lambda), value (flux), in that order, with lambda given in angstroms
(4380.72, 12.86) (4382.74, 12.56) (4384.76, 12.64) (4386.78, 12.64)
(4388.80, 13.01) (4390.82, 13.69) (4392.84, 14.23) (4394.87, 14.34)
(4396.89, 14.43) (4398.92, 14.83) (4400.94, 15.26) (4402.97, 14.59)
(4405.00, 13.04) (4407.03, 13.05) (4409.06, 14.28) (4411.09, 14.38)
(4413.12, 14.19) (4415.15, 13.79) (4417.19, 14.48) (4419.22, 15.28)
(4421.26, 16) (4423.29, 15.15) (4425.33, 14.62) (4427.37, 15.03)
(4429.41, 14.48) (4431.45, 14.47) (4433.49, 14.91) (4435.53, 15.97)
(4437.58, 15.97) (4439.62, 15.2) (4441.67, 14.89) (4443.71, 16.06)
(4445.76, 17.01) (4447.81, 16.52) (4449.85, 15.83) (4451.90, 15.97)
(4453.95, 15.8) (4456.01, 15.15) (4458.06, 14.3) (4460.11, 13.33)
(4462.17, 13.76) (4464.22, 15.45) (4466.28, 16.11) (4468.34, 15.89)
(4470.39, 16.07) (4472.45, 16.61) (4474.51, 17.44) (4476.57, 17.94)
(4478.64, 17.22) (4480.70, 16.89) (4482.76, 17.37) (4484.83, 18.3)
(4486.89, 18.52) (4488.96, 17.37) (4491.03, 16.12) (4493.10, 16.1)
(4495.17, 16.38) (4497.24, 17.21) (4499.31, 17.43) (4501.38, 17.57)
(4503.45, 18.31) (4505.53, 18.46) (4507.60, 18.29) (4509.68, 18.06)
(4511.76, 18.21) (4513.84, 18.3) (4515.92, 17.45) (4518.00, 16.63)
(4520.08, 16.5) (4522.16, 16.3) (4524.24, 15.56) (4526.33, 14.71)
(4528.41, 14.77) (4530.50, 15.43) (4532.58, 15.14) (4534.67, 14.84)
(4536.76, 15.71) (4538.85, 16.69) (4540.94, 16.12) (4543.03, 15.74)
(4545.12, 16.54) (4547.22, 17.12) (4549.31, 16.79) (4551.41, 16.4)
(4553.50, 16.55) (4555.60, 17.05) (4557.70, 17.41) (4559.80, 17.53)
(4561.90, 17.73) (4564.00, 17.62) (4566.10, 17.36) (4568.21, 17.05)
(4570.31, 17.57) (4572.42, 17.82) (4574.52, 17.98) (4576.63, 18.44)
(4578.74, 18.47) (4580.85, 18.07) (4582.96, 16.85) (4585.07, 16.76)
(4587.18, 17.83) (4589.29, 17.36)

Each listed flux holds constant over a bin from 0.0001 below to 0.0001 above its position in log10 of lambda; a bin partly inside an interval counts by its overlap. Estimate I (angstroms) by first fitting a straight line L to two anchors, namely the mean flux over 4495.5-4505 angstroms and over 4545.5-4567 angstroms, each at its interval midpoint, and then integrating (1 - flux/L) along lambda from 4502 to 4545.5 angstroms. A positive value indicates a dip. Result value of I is 2.1 angstroms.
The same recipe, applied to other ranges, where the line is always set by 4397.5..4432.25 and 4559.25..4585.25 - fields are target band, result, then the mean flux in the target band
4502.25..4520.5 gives -1.55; 17.8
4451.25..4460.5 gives 0.22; 15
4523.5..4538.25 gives 1.43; 15.2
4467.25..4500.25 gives -2.40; 17.1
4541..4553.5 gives 0.49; 16.5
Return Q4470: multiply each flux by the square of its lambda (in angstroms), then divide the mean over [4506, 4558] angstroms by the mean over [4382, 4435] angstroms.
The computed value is 1.22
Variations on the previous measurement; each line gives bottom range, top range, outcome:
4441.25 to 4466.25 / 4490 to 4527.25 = 1.14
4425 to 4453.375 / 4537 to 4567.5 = 1.14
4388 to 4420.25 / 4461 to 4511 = 1.25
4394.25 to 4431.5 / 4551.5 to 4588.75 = 1.29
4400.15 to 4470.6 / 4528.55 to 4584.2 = 1.19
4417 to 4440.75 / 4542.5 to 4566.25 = 1.19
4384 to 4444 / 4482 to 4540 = 1.21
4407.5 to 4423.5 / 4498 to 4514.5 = 1.29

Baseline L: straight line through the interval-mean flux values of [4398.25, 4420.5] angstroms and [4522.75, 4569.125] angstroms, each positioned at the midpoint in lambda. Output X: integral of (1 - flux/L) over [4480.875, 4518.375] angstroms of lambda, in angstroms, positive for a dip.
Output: -4.56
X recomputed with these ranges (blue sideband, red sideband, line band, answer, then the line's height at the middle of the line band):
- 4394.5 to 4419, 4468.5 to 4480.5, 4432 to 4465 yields 1.1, 15.9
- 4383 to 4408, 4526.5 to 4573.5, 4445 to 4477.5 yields -1.8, 15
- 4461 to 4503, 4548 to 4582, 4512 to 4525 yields 0.1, 17.1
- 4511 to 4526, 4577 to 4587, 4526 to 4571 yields 2.0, 17.2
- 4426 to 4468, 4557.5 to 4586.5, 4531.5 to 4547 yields 1.0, 17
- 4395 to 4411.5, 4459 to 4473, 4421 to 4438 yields -0.5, 14.7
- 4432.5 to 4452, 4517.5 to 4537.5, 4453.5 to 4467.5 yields 0.8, 15.8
